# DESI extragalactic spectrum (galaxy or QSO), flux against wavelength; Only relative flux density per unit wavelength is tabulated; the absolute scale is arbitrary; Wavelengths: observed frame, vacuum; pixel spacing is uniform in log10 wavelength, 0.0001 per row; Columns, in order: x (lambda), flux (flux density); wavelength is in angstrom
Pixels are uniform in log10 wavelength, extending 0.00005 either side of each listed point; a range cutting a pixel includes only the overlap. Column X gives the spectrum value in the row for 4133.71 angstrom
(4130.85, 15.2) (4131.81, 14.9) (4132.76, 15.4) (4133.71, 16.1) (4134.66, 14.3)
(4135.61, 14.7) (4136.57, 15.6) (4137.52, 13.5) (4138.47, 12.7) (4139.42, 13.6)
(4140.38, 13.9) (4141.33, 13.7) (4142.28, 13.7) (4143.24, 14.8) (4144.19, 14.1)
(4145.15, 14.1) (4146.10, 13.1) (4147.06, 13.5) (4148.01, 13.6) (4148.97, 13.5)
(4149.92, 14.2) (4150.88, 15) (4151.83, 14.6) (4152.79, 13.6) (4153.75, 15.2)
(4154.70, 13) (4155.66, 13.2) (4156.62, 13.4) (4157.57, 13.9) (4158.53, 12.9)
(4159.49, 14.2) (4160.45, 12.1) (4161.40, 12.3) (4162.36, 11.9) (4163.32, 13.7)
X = 16.1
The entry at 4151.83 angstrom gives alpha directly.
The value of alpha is 14.6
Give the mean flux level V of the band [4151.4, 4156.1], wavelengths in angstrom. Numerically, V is 13.9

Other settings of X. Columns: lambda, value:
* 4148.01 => 13.6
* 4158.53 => 12.9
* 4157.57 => 13.9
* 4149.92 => 14.2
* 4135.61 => 14.7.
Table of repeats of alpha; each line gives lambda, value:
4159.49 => 14.2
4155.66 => 13.2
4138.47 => 12.7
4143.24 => 14.8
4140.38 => 13.9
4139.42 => 13.6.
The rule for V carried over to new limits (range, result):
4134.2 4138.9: 14.2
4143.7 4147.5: 13.7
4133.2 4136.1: 15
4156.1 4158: 13.7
